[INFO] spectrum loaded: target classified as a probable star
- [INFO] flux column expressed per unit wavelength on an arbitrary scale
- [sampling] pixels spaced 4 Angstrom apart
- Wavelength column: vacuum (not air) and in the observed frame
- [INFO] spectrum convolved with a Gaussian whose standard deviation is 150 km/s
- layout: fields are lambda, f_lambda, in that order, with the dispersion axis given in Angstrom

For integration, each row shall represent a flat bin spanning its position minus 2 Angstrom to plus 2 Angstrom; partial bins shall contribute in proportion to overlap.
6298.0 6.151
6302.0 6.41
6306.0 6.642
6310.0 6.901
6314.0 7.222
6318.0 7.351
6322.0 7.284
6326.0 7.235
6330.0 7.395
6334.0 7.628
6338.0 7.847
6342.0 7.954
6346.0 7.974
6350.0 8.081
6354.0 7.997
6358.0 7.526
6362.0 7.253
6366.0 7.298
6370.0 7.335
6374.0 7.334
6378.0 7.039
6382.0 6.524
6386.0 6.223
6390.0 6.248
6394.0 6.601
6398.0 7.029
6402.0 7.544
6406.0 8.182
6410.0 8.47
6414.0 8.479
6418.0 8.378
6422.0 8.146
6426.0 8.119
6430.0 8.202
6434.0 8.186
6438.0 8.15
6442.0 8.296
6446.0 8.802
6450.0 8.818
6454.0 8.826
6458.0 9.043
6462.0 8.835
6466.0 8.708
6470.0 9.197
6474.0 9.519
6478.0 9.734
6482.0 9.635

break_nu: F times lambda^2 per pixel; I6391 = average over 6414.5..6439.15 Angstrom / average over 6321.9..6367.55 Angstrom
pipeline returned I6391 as 1.10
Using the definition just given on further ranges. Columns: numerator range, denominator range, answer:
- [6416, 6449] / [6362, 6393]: 1.23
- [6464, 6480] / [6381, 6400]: 1.46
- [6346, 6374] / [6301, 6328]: 1.10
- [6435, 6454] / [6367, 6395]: 1.28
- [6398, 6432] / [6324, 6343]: 1.10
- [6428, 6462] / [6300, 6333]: 1.26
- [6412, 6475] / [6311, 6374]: 1.18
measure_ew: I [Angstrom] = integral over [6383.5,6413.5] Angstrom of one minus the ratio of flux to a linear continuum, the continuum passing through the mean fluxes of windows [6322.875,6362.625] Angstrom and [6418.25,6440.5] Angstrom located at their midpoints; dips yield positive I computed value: 2.9 Angstrom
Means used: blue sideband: 7.69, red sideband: 8.18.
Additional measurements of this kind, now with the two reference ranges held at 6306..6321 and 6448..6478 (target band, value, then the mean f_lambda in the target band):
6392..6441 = 2.8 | 7.96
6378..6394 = 3.2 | 6.45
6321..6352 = -1.2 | 7.69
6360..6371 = 0.7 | 7.29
